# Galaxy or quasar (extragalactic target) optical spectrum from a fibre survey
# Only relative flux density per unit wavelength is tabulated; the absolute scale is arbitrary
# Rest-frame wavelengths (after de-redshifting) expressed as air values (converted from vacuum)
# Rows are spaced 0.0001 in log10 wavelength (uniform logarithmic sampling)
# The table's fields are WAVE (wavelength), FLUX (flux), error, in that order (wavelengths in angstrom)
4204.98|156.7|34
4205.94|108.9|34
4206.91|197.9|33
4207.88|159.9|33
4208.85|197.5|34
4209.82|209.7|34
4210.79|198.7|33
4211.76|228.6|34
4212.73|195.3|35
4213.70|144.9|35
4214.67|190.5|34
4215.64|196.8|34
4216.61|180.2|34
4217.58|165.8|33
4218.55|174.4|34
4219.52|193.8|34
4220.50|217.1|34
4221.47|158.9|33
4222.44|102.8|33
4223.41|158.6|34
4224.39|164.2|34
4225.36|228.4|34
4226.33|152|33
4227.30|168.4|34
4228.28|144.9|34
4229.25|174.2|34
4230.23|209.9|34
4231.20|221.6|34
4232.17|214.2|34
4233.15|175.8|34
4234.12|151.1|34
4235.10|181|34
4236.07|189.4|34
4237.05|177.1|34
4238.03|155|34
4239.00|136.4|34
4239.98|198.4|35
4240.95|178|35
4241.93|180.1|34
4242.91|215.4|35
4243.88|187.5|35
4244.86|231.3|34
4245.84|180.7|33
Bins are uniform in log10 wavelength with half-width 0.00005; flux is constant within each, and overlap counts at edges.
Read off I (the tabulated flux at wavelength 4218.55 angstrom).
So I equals 174.4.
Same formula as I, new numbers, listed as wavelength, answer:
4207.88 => 159.9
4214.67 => 190.5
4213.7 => 144.9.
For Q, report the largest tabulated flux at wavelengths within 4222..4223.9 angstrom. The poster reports 158.6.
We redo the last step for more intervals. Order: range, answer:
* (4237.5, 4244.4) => 215.4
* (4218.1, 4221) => 217.1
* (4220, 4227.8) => 228.4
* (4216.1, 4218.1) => 180.2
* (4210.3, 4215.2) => 228.6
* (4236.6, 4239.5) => 177.1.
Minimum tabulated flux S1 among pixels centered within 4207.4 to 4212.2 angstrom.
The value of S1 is 159.9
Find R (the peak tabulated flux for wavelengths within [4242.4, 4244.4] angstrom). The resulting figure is 215.4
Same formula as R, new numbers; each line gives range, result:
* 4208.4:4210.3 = 209.7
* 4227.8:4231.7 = 221.6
